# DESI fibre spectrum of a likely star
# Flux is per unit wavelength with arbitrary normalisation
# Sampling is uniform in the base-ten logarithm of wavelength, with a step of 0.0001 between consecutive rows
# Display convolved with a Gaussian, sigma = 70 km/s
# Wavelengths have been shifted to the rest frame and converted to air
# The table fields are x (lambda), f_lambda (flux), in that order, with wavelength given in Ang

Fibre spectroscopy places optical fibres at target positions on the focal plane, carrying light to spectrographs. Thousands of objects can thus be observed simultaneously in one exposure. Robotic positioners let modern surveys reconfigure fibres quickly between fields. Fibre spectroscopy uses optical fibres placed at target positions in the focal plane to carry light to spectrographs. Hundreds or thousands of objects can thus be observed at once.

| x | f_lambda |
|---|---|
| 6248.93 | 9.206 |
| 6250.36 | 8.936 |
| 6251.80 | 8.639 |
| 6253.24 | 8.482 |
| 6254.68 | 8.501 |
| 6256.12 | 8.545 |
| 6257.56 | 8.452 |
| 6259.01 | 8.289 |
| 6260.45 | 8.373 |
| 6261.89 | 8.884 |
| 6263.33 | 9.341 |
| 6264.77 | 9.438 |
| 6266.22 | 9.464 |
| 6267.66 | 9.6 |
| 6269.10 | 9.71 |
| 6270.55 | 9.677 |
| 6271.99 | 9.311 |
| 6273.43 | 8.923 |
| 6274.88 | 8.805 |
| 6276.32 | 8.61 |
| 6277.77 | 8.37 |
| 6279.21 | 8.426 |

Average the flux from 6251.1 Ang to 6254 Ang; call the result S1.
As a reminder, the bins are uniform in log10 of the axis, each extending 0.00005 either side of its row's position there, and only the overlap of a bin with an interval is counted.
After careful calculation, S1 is 8.56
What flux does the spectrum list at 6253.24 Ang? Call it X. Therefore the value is 8.482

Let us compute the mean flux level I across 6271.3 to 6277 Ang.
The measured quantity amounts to 8.92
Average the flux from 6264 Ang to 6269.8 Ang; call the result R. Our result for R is 9.55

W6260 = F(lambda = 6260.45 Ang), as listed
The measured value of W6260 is 8.373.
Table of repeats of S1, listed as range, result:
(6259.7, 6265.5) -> 9.01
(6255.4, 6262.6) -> 8.5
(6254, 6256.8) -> 8.52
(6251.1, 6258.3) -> 8.51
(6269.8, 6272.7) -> 9.49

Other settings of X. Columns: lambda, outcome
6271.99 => 9.311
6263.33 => 9.341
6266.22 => 9.464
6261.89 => 8.884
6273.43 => 8.923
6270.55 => 9.677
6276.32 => 8.61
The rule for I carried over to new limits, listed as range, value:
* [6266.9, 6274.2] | 9.44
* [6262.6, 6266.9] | 9.41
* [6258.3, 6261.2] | 8.35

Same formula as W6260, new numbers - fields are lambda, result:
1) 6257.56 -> 8.452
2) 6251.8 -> 8.639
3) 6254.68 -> 8.501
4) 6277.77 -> 8.37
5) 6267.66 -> 9.6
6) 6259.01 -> 8.289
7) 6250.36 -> 8.936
